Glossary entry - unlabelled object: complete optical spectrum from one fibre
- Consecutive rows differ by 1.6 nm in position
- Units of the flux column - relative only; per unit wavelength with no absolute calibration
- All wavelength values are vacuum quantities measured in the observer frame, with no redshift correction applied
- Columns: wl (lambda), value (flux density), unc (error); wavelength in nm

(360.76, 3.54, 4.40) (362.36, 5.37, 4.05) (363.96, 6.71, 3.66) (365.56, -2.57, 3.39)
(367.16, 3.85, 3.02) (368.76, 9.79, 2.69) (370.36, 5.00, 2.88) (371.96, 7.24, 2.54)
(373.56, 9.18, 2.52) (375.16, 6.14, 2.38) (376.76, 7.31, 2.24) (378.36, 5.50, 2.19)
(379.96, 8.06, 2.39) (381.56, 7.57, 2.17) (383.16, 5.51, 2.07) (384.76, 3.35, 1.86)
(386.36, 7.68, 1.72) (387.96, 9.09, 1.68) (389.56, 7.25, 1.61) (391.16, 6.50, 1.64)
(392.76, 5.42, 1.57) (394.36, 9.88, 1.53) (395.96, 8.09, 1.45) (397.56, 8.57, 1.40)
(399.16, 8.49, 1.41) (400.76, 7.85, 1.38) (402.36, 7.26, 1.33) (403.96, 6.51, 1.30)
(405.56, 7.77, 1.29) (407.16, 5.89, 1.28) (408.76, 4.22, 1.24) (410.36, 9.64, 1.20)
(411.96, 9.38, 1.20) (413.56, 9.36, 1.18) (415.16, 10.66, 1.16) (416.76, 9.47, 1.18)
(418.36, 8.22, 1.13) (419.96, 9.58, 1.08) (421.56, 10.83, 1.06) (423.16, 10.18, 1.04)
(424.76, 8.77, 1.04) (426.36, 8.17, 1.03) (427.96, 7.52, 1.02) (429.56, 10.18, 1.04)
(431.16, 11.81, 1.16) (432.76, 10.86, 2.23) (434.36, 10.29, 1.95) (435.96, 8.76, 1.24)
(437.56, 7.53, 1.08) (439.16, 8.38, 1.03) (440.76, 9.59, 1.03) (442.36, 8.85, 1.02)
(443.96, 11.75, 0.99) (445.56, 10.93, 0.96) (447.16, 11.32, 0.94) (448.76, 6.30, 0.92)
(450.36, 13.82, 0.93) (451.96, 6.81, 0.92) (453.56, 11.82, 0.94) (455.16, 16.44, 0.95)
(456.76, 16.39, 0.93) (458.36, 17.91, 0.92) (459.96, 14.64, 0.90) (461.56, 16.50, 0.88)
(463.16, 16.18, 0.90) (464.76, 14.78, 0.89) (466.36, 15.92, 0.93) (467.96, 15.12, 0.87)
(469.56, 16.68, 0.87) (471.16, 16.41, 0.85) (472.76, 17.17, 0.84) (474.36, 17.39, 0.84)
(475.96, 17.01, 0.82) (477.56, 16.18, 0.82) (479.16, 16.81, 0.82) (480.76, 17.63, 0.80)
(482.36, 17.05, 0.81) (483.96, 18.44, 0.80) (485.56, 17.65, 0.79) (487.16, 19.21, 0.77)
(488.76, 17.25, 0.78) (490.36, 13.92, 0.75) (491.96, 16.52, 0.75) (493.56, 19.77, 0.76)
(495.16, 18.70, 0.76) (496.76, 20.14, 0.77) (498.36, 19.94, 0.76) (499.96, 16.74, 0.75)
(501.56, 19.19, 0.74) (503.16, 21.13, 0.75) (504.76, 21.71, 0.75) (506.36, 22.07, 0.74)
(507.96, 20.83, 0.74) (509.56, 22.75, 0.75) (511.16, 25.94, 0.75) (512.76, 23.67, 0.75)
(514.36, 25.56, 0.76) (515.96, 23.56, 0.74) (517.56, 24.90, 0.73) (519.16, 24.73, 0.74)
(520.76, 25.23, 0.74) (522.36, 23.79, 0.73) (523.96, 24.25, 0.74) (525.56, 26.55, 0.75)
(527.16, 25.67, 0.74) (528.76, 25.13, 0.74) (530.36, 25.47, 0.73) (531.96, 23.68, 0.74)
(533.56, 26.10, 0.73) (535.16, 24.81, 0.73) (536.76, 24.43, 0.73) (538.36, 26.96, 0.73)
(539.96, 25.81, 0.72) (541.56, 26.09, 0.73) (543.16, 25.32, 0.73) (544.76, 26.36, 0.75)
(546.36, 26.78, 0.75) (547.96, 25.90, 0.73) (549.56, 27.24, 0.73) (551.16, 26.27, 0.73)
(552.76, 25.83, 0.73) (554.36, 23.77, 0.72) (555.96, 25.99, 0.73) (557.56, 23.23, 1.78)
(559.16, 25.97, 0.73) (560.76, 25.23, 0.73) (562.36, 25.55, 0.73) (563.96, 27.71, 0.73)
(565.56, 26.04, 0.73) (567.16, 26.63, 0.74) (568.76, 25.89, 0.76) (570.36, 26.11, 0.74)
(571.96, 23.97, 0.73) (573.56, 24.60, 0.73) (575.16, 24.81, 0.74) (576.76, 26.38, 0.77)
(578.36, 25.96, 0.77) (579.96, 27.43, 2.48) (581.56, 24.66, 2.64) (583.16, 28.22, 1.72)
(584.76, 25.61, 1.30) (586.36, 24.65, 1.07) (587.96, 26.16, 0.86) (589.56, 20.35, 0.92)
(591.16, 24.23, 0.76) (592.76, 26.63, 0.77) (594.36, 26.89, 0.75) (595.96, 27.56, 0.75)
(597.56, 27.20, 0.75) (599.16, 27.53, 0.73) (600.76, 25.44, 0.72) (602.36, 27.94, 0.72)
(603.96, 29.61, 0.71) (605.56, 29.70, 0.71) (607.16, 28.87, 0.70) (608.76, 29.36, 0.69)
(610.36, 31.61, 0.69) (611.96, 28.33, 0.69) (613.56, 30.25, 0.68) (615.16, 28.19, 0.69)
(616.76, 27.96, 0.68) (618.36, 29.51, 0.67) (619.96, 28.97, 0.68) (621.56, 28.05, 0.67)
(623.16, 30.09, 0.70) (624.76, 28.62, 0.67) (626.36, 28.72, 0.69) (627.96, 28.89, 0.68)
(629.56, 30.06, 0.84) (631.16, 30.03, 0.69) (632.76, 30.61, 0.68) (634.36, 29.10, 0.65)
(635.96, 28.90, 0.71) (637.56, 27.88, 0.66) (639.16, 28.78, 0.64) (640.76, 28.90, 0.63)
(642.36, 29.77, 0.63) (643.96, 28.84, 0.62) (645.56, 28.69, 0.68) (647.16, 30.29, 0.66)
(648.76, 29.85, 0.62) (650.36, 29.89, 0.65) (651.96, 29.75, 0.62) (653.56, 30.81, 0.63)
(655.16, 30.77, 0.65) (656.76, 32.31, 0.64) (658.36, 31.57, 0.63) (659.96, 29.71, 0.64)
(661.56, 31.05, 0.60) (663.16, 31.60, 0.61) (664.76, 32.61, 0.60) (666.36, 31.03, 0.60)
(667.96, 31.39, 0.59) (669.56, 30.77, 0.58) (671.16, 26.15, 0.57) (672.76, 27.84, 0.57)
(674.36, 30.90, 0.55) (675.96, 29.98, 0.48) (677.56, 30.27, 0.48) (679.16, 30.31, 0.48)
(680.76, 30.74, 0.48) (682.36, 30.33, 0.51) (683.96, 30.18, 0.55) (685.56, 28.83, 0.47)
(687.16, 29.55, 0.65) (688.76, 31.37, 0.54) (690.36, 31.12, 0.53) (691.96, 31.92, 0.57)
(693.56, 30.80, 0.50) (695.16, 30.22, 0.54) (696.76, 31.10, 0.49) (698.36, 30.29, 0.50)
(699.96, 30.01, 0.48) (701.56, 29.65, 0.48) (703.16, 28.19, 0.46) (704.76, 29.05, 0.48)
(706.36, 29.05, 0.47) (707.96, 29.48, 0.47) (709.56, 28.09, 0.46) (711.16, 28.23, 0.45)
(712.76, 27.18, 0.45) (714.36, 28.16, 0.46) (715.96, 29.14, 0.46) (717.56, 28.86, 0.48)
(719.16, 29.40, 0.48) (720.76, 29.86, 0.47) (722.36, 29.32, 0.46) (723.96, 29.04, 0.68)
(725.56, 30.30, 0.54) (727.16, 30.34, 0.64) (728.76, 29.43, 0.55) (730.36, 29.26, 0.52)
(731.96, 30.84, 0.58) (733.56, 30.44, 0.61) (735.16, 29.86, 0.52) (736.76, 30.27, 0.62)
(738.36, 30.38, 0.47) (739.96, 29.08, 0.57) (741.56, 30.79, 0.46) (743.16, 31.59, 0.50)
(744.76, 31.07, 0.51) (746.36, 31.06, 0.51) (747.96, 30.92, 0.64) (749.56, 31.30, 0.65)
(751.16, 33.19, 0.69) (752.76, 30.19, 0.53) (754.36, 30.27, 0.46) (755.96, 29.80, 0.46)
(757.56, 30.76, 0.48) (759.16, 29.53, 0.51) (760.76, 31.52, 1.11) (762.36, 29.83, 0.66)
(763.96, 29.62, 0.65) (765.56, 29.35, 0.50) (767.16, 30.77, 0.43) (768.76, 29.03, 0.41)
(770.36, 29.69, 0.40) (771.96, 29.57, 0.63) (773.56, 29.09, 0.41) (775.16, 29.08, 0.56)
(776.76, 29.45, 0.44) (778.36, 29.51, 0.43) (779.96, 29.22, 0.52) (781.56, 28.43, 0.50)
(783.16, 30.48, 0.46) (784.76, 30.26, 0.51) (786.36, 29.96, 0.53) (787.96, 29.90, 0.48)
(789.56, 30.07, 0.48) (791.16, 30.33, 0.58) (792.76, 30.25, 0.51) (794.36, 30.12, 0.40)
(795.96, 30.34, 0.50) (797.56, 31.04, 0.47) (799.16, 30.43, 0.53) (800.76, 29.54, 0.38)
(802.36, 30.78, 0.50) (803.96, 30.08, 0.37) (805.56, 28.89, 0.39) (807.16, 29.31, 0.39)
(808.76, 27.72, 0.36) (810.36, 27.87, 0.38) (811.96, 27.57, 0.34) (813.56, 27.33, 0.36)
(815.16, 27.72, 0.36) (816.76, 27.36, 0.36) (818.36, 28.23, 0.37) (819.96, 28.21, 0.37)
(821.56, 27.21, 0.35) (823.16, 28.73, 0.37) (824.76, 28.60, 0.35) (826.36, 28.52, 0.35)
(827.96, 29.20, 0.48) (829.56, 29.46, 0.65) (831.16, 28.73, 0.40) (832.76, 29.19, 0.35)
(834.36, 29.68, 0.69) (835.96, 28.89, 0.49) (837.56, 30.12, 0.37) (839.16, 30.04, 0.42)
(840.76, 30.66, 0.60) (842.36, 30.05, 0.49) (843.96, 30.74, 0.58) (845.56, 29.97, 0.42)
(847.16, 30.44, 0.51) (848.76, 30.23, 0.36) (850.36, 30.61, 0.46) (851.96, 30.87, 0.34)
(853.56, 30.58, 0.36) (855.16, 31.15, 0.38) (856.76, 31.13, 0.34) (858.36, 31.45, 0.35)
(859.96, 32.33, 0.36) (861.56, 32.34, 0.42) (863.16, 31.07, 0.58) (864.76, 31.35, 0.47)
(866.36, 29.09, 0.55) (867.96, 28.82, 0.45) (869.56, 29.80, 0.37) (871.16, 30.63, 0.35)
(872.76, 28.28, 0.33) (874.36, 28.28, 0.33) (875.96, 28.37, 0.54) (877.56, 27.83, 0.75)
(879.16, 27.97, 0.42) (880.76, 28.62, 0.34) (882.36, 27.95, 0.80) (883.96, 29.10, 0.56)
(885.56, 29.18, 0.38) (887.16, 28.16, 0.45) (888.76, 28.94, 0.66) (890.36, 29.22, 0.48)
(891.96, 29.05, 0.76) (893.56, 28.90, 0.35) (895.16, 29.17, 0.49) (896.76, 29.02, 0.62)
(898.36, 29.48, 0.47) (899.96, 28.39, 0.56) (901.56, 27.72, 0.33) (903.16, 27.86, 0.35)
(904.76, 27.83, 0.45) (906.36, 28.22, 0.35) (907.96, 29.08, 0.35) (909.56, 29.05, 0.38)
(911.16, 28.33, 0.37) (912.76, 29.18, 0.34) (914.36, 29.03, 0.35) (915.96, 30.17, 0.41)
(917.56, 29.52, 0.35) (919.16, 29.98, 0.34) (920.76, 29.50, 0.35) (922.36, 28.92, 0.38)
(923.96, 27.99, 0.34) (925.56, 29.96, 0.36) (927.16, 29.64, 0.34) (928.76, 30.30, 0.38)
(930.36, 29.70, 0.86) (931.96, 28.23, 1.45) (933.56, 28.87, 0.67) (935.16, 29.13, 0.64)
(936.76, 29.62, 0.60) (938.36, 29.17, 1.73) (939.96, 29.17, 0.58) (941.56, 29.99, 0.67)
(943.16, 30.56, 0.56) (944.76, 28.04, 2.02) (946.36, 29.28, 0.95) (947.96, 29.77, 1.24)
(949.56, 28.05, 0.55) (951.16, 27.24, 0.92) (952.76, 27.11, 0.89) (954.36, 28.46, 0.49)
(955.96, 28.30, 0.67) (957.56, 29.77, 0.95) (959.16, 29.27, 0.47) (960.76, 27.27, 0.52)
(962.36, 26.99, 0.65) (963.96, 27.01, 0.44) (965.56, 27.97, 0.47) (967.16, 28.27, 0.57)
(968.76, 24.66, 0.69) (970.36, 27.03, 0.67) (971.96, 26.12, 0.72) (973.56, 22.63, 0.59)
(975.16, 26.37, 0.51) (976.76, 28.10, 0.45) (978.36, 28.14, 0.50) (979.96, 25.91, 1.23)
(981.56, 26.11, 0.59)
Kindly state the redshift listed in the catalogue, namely 0.140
